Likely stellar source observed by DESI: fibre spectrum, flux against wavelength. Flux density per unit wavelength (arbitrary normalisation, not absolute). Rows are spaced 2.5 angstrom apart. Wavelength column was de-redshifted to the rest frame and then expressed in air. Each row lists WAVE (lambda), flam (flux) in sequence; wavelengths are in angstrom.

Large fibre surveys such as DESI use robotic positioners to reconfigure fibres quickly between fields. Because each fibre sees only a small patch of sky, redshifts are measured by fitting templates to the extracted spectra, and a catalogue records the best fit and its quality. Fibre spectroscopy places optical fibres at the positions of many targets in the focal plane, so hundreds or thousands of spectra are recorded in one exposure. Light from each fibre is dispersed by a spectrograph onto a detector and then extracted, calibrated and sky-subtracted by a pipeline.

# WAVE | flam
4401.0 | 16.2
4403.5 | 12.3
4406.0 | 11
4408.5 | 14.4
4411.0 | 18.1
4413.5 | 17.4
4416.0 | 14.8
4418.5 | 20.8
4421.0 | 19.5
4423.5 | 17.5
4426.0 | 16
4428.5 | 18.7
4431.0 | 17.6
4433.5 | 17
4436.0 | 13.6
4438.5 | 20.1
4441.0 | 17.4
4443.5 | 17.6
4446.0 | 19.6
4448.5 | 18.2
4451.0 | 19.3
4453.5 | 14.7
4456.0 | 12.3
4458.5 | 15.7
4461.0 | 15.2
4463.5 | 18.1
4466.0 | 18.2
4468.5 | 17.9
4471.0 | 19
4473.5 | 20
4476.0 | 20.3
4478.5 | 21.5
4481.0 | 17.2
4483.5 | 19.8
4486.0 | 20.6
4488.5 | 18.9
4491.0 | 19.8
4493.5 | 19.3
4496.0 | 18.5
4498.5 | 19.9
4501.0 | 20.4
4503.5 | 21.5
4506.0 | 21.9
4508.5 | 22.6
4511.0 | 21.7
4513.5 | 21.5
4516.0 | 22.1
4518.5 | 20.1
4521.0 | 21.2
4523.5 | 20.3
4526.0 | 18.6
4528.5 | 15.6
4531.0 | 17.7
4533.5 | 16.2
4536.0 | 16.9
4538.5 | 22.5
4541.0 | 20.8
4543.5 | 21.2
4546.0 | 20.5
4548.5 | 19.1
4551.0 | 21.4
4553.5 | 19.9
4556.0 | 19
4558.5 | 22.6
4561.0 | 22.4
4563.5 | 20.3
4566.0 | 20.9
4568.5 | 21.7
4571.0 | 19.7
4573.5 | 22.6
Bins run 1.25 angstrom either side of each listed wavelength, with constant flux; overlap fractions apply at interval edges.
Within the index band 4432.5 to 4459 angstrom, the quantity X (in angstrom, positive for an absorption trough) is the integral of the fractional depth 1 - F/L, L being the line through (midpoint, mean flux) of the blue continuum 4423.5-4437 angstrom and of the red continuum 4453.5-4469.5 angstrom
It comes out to -0.78 angstrom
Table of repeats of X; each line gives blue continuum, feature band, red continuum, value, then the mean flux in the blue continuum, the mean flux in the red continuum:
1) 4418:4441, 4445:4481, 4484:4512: 2.4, 17.7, 20.4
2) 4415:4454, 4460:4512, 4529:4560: -2.7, 17.7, 19.7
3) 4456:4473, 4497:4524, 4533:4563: -3.3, 17.1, 20.3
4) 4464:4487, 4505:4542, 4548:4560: 0.2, 19.3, 20.5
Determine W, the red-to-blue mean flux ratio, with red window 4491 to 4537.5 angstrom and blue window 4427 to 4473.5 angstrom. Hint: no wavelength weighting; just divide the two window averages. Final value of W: 1.14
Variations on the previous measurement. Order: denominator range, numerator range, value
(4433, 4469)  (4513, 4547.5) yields 1.16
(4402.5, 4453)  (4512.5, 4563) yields 1.17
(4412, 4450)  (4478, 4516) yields 1.15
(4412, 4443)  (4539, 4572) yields 1.18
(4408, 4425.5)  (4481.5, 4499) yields 1.11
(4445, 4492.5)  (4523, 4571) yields 1.09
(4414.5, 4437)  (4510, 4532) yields 1.15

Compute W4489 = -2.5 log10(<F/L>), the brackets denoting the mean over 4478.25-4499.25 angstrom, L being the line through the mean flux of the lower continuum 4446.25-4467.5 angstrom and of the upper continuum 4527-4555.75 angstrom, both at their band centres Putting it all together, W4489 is -0.10 mag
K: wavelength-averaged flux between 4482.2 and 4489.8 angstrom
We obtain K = 19.7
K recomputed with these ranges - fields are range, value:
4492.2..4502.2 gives 19.5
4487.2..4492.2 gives 19.4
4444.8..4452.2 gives 19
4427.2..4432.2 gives 18.1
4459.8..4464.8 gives 16.7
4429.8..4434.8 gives 17.3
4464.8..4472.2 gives 18.4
